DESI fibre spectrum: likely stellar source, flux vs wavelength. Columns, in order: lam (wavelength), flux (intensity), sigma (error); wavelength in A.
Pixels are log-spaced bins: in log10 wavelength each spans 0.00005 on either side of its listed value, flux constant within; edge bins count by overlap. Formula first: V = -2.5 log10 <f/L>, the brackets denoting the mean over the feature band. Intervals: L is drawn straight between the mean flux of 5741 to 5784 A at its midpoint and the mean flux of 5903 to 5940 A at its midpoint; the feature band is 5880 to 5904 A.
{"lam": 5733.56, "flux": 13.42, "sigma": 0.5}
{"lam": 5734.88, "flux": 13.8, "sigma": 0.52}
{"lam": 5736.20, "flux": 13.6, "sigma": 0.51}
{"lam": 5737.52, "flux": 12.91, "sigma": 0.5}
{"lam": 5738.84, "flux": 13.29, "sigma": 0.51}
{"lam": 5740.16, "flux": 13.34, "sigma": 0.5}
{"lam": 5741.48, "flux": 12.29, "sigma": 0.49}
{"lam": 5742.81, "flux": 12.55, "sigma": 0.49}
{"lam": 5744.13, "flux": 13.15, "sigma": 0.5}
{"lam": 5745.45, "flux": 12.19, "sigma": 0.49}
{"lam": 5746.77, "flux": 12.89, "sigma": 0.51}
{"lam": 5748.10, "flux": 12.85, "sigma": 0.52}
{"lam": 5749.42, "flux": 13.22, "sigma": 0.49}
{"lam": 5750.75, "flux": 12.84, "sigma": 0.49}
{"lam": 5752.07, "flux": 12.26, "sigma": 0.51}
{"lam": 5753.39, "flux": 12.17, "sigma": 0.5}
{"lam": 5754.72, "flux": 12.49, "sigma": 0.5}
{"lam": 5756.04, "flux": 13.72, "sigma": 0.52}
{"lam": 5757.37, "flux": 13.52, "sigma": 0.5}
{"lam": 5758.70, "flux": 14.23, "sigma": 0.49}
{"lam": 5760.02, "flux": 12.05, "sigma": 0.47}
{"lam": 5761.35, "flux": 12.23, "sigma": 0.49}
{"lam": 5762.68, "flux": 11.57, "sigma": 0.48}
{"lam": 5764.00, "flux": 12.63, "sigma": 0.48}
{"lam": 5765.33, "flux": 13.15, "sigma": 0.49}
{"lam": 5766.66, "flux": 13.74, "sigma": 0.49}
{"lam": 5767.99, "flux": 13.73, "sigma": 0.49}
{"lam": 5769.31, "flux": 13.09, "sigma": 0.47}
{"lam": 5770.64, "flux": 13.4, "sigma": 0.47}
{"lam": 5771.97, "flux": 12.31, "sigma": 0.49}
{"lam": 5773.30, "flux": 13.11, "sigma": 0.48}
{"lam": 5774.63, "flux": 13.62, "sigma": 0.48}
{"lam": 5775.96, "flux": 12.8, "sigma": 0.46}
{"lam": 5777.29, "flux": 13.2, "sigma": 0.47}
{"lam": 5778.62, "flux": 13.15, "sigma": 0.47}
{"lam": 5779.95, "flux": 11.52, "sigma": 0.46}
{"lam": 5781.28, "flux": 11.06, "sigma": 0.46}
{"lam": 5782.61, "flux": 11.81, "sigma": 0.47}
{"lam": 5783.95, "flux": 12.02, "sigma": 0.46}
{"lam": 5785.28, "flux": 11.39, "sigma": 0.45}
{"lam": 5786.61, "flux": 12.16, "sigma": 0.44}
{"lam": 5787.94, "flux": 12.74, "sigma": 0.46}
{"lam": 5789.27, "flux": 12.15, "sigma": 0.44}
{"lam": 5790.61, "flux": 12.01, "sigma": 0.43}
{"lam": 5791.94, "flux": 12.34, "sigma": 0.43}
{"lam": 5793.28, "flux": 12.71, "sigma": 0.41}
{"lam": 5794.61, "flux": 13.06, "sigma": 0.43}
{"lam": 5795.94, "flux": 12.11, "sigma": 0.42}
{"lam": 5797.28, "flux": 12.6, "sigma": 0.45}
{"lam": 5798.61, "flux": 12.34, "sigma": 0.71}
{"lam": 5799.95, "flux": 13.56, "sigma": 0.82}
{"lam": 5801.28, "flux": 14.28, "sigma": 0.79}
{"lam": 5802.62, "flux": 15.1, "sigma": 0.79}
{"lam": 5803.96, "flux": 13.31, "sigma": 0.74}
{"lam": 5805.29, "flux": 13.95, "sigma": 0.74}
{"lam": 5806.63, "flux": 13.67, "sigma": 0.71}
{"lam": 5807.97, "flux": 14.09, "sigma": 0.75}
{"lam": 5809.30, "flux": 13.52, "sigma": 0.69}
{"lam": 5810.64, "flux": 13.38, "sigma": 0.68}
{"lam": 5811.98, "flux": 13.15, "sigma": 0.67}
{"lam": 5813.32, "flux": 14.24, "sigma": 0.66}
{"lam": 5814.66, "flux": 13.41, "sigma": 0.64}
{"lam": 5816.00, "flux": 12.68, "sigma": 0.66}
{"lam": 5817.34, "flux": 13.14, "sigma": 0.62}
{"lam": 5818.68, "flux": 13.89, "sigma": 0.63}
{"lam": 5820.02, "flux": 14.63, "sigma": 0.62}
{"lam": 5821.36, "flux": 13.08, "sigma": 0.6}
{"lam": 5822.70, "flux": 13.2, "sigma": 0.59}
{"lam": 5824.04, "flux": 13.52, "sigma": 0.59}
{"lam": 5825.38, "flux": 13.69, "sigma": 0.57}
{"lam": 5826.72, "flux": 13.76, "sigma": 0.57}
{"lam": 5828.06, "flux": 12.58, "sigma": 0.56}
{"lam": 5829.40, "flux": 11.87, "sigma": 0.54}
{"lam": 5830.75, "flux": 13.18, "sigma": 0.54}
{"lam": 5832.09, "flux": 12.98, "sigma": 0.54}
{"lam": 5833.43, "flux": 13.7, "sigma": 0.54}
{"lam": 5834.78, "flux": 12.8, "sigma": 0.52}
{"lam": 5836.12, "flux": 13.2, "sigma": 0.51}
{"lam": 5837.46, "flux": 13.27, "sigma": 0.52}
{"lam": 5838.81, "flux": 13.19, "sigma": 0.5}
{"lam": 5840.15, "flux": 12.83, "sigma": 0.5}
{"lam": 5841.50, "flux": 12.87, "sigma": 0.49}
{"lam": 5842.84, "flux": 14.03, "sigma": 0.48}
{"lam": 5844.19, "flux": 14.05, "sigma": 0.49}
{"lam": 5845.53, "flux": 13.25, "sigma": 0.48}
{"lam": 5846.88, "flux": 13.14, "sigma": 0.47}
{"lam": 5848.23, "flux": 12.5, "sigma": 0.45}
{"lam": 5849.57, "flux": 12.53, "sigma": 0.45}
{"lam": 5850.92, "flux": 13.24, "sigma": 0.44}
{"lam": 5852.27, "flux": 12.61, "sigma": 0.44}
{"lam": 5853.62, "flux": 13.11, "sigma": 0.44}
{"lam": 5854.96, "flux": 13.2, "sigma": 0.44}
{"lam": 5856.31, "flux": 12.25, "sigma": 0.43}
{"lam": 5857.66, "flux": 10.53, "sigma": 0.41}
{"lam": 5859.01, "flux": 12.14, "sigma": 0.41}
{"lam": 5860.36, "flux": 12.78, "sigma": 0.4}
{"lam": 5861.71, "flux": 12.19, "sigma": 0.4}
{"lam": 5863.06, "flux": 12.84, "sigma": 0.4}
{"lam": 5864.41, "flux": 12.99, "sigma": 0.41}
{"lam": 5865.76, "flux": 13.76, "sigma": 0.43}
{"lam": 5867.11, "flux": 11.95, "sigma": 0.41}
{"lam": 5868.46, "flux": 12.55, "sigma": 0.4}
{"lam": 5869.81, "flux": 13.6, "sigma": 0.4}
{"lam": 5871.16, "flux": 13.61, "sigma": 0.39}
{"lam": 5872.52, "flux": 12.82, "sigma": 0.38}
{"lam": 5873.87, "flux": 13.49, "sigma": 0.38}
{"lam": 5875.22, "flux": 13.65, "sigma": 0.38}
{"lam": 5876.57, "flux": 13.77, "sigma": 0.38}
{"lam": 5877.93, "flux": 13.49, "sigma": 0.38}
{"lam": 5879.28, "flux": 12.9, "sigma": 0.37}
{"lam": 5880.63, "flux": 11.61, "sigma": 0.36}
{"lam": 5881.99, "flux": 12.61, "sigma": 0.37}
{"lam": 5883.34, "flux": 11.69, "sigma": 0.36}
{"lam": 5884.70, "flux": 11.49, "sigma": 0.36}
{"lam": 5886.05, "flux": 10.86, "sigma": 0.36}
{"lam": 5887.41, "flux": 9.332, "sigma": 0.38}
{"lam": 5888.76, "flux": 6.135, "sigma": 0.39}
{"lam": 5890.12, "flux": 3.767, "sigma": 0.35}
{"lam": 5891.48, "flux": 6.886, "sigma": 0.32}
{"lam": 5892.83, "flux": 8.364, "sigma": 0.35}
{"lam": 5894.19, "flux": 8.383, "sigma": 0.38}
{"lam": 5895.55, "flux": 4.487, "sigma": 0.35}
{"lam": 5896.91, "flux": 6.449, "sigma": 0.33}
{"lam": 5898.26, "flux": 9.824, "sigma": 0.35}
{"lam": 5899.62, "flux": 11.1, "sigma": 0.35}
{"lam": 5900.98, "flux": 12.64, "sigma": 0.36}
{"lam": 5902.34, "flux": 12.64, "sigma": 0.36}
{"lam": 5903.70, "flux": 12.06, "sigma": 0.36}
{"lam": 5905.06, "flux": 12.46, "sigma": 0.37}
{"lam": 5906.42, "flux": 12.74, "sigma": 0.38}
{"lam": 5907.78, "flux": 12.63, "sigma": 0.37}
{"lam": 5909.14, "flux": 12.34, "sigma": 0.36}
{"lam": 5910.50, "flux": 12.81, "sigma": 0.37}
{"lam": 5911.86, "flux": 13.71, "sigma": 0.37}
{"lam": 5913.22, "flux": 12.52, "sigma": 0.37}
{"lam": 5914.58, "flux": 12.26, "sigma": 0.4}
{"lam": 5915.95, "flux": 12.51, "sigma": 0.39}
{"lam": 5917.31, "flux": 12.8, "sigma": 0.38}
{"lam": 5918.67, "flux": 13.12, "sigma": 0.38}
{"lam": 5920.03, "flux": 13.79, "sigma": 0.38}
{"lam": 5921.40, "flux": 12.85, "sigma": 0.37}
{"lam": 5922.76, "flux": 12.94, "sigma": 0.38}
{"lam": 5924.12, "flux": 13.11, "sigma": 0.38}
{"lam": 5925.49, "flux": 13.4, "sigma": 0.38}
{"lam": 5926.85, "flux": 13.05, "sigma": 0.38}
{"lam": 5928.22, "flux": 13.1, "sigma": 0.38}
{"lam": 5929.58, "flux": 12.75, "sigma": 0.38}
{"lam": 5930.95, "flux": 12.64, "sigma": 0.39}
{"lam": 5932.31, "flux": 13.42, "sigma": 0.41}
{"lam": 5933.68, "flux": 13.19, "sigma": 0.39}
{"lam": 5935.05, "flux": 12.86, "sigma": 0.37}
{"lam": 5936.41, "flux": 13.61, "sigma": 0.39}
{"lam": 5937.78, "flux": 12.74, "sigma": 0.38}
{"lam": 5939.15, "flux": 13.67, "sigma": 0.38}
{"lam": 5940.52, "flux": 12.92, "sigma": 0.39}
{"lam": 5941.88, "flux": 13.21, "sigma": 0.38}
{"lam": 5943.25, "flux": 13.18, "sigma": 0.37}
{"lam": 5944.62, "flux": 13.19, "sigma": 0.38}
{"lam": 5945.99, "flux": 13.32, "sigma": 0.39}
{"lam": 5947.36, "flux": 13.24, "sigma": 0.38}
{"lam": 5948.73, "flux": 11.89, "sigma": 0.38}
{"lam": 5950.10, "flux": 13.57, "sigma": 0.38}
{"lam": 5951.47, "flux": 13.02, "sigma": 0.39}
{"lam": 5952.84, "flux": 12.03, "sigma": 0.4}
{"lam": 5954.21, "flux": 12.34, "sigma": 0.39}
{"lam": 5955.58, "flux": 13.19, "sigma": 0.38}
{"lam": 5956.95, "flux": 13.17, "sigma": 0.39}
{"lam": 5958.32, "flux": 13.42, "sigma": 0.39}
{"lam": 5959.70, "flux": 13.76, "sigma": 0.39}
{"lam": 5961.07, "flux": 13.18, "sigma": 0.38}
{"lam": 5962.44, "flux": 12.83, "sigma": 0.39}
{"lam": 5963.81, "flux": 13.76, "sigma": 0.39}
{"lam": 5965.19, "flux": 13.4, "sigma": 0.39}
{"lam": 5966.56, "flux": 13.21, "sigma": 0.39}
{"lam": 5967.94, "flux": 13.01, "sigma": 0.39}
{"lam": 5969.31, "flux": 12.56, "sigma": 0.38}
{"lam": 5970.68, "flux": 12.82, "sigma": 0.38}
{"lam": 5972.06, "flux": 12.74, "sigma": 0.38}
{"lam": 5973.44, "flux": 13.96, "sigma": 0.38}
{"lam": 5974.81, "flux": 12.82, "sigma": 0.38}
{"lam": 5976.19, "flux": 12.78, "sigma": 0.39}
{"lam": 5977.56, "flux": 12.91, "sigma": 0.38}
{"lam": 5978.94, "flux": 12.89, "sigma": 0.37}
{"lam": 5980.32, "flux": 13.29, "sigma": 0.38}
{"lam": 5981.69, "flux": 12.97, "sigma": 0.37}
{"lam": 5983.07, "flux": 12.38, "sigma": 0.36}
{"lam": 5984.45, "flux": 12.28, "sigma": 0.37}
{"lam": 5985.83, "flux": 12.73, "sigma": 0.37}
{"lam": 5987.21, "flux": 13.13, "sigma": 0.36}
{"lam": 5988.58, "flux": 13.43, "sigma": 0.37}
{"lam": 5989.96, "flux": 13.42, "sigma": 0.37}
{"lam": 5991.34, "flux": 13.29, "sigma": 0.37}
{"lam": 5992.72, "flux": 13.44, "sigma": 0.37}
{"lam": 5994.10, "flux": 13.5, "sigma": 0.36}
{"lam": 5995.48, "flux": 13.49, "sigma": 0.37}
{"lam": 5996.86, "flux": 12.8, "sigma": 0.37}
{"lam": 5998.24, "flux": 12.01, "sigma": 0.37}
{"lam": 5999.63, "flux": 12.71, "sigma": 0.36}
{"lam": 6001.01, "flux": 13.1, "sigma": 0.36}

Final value 0.34 mag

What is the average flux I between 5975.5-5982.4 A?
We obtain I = 13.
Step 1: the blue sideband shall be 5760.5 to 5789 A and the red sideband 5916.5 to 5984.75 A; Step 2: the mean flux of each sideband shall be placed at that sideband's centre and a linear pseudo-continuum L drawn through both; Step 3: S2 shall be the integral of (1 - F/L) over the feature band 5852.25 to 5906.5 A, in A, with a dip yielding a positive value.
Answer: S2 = 6.5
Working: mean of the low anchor 12.6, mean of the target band 11.3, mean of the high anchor 13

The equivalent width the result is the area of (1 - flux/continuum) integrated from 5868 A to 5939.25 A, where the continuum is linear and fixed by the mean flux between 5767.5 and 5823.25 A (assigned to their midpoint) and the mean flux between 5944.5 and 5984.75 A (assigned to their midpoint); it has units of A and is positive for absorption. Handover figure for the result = 6.5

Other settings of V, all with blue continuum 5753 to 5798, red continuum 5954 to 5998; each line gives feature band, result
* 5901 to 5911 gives 0.03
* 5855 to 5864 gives 0.05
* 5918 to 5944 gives -0.01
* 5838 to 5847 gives -0.05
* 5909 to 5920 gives 0.01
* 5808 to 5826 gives -0.07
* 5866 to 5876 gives -0.02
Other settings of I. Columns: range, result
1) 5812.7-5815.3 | 13.8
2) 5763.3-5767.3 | 13.2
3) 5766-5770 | 13.5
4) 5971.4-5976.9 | 13.1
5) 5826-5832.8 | 12.9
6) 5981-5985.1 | 12.6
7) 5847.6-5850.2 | 12.5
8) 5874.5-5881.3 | 13.1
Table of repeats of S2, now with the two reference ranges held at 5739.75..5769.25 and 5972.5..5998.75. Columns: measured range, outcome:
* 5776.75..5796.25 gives 1.0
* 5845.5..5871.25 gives 0.5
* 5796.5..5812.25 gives -0.8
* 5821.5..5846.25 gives -0.6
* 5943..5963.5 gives 0.0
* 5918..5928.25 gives -0.1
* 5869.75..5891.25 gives 2.6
